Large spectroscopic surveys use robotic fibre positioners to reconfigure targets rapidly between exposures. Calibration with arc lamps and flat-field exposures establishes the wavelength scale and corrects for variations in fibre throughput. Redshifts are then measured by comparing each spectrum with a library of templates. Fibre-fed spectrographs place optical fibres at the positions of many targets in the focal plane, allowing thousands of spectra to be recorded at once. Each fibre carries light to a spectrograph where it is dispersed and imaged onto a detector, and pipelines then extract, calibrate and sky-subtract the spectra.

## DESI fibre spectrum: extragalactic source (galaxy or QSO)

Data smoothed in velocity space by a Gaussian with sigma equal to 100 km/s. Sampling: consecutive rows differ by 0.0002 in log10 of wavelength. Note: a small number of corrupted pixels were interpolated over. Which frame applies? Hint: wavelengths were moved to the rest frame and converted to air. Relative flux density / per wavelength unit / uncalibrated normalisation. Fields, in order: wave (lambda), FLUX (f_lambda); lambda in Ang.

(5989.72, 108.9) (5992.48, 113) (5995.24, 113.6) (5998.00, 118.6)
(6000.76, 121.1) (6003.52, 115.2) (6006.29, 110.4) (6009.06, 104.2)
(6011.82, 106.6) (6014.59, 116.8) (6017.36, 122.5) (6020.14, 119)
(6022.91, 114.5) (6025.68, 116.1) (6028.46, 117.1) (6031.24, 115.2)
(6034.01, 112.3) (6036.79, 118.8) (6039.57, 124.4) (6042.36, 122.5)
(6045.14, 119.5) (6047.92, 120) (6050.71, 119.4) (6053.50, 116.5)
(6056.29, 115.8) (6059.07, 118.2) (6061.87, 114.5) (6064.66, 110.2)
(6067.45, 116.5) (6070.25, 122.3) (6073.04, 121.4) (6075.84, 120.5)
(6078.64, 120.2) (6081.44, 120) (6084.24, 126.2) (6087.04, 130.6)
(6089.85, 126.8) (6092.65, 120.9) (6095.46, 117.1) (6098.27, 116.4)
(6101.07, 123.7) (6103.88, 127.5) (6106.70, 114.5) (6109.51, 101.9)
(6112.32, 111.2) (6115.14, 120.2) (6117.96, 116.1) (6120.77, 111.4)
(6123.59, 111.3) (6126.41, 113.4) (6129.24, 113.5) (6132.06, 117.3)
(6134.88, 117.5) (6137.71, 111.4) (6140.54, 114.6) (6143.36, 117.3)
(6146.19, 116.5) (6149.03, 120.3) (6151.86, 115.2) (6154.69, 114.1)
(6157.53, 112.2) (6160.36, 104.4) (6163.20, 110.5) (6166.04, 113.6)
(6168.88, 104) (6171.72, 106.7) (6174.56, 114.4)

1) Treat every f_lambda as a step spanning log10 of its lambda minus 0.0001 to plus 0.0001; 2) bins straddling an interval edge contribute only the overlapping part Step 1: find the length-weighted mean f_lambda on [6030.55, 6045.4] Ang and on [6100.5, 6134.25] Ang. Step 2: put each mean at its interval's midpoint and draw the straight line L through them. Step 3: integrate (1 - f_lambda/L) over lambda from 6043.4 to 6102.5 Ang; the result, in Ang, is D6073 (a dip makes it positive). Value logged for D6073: -1.36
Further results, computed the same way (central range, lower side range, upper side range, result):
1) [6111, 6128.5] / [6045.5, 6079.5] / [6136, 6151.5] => 0.4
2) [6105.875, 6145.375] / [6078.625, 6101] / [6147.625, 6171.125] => 1.1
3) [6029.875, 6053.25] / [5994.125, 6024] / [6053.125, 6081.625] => -0.5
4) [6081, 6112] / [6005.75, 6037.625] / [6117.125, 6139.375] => -1.7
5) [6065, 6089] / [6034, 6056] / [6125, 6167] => -0.8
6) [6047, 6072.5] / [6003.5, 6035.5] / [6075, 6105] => 0.4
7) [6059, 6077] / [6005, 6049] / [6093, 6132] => -0.3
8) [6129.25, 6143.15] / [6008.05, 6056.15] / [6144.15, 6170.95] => -0.3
